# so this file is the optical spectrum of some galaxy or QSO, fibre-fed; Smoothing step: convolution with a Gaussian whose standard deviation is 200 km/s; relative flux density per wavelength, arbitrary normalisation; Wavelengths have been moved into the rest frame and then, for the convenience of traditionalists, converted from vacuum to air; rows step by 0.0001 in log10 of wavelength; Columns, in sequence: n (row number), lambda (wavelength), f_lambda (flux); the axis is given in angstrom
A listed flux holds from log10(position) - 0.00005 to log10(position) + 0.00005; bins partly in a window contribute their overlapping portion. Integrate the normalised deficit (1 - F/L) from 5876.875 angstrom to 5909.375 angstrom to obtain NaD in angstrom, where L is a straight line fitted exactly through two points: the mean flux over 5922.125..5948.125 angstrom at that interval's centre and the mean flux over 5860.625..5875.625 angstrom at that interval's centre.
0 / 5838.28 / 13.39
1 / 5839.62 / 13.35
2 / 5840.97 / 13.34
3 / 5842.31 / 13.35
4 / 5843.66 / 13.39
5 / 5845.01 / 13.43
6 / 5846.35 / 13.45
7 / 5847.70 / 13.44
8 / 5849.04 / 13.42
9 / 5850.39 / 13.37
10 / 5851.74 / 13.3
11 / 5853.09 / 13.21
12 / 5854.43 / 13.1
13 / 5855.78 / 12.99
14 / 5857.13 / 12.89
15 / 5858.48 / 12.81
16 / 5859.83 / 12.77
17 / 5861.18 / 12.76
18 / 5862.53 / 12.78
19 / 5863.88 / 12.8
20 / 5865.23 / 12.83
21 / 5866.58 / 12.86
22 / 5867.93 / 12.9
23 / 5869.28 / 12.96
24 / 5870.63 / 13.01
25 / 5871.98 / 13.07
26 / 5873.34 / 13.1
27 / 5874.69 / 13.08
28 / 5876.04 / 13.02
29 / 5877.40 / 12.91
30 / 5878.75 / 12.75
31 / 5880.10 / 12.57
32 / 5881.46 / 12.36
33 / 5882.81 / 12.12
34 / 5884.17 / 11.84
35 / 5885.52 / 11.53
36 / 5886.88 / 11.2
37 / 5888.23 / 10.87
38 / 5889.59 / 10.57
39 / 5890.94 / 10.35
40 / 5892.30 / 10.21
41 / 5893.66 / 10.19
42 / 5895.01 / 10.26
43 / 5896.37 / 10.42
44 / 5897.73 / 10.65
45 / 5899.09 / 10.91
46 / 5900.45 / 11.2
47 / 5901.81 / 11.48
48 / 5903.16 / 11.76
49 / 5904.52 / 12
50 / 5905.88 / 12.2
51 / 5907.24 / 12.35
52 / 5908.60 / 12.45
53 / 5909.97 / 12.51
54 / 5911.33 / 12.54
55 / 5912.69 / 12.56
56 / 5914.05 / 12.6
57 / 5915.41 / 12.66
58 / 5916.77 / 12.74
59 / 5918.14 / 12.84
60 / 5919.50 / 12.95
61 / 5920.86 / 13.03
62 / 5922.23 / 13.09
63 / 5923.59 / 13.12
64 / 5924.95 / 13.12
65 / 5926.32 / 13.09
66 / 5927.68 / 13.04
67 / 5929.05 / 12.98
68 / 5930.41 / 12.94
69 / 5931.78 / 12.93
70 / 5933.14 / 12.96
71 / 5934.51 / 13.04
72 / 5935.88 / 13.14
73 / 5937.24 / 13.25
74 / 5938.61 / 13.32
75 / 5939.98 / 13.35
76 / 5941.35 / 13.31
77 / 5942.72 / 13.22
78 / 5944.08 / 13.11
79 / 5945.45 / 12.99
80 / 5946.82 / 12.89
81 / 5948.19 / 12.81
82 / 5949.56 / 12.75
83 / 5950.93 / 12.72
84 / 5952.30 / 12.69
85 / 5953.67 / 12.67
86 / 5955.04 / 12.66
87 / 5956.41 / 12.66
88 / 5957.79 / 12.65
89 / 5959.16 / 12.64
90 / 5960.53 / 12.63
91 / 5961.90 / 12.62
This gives 3.8 angstrom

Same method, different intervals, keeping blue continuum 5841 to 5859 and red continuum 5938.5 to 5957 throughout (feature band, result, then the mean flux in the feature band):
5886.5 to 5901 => 2.8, 10.6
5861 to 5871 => 0.3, 12.9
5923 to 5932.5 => 0.0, 13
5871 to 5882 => 0.2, 12.9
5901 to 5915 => 0.9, 12.2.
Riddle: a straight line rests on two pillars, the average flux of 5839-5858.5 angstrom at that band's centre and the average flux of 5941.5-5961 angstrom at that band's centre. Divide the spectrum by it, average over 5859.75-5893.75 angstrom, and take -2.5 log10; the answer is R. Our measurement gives 0.078 mag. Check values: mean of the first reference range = 13.3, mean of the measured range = 12.2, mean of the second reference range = 12.8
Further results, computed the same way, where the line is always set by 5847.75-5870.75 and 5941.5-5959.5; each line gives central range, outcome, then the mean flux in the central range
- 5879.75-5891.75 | 0.13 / 11.4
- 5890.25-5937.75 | 0.06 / 12.2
